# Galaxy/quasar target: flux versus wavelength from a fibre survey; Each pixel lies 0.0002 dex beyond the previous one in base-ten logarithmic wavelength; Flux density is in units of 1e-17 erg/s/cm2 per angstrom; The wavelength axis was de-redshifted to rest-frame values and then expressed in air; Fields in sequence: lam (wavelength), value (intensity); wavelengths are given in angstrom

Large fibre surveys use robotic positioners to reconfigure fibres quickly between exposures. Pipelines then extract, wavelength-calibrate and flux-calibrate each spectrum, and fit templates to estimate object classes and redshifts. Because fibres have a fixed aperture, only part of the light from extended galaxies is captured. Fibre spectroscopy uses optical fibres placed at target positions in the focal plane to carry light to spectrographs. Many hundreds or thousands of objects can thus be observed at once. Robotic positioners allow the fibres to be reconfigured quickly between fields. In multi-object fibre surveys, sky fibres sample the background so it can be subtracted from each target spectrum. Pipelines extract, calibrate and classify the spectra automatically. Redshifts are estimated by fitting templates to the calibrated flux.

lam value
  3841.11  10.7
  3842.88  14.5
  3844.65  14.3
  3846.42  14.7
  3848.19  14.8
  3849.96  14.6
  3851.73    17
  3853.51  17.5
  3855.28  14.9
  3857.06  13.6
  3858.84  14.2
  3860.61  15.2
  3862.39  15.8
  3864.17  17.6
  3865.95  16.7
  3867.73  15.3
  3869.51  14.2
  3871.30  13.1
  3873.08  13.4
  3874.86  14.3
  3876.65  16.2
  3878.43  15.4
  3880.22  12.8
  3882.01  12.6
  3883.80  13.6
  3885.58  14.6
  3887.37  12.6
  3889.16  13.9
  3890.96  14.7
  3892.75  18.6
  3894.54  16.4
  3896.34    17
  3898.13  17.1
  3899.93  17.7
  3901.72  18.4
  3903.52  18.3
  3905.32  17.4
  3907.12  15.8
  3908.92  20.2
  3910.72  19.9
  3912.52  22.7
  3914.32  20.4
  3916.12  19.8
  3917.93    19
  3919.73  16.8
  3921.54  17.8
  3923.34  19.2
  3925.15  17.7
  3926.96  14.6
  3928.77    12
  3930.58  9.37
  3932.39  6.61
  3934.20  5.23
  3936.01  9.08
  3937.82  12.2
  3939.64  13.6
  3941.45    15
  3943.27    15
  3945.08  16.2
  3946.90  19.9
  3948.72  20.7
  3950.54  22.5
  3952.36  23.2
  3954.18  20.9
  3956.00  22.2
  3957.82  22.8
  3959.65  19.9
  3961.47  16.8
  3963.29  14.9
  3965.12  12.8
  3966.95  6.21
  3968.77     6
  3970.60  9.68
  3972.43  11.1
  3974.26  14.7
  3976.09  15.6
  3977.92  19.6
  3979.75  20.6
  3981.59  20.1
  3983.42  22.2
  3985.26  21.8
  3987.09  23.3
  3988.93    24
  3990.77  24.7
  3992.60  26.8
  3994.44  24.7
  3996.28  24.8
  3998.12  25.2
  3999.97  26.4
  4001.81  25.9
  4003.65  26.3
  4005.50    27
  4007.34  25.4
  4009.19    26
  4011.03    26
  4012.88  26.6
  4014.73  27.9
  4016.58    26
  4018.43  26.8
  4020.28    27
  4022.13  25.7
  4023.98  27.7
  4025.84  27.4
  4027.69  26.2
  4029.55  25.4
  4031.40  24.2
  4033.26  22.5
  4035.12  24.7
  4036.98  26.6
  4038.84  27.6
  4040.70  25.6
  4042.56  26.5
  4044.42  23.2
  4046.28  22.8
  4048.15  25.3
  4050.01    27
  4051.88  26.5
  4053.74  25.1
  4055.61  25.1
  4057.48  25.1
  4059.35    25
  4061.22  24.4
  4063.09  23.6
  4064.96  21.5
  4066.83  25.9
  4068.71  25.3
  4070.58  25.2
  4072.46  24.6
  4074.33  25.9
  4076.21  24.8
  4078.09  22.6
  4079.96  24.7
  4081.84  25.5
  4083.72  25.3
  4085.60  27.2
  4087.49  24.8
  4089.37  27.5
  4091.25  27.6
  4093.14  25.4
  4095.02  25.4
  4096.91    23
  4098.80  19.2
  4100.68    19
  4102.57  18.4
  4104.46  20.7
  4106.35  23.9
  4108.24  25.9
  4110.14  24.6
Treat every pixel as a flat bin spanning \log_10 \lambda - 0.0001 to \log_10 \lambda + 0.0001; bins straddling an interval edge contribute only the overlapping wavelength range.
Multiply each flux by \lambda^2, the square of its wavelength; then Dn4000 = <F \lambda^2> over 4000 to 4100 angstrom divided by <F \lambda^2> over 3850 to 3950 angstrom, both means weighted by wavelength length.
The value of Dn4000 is 1.7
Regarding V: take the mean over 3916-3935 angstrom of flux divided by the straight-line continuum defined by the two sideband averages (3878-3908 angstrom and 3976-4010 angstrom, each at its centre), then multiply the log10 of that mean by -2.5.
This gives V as 0.27 mag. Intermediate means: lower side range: 15.7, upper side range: 23.9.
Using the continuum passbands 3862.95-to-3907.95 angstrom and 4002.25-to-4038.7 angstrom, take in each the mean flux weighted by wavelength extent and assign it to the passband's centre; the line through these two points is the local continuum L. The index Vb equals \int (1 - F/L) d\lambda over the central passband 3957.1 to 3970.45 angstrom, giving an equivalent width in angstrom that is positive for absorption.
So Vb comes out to 4.78 angstrom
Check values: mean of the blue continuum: 15.5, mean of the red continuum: 26.1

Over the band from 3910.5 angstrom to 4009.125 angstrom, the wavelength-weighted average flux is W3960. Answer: 18.4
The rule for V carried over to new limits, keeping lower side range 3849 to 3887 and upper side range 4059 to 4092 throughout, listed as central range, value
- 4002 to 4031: -0.192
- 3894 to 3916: -0.113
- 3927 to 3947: 0.459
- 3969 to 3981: 0.335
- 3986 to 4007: -0.195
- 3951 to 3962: -0.106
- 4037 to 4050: -0.085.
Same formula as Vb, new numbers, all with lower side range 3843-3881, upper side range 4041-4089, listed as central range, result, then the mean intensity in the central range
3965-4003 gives 2.88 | 19.5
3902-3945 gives 5.54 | 15.6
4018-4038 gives -2.32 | 25.8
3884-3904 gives 0.54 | 16.2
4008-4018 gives -1.82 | 26.5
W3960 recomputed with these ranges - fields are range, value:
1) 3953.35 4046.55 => 22.5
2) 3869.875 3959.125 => 16.3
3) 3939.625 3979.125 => 16.4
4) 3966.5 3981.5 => 13.5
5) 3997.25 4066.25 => 25.6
